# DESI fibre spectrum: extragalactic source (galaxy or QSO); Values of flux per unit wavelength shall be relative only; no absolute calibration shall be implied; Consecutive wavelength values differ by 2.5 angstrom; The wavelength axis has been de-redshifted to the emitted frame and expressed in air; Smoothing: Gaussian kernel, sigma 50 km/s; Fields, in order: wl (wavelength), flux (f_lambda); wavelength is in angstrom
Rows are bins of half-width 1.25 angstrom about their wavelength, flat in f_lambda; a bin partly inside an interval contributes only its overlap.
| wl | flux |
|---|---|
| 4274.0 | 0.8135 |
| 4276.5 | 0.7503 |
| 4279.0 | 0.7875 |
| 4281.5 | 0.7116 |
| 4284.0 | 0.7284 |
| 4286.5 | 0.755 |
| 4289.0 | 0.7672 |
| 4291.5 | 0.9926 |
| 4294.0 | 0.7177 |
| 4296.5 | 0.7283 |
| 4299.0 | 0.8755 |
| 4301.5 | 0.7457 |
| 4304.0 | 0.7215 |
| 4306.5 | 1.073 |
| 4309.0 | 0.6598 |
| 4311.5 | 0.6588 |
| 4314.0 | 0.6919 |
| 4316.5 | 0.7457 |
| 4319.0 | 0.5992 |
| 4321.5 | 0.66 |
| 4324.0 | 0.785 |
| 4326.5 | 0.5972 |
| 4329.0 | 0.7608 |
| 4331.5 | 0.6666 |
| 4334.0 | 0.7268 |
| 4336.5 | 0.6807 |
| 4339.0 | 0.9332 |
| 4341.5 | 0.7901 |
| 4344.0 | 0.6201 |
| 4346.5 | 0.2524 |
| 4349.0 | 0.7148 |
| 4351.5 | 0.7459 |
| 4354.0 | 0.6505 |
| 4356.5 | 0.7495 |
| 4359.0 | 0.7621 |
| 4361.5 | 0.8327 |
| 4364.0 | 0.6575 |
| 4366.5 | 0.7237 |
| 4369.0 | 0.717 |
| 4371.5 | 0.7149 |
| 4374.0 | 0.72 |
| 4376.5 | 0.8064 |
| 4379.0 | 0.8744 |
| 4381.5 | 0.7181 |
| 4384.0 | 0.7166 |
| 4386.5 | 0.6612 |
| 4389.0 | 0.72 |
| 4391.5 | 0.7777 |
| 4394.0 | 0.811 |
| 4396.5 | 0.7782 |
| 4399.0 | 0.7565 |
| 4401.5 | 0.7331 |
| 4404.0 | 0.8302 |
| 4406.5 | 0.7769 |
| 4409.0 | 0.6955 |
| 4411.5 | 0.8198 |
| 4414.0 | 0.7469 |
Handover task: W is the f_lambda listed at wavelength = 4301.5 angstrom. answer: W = 0.7457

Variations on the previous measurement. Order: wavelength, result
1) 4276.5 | 0.7503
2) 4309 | 0.6598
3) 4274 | 0.8135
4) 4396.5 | 0.7782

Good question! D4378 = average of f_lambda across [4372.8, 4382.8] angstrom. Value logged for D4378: 0.78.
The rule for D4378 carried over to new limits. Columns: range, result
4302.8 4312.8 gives 0.778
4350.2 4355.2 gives 0.699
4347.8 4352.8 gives 0.73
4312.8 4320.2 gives 0.679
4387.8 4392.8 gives 0.75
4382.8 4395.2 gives 0.737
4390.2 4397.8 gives 0.788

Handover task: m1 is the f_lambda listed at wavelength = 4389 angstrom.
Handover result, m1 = 0.72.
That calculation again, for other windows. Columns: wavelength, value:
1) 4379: 0.8744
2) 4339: 0.9332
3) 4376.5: 0.8064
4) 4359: 0.7621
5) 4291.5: 0.9926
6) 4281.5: 0.7116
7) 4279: 0.7875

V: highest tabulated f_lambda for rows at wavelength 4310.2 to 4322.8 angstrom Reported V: 0.7457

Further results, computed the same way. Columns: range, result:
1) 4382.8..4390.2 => 0.72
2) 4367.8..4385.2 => 0.8744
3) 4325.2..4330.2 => 0.7608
